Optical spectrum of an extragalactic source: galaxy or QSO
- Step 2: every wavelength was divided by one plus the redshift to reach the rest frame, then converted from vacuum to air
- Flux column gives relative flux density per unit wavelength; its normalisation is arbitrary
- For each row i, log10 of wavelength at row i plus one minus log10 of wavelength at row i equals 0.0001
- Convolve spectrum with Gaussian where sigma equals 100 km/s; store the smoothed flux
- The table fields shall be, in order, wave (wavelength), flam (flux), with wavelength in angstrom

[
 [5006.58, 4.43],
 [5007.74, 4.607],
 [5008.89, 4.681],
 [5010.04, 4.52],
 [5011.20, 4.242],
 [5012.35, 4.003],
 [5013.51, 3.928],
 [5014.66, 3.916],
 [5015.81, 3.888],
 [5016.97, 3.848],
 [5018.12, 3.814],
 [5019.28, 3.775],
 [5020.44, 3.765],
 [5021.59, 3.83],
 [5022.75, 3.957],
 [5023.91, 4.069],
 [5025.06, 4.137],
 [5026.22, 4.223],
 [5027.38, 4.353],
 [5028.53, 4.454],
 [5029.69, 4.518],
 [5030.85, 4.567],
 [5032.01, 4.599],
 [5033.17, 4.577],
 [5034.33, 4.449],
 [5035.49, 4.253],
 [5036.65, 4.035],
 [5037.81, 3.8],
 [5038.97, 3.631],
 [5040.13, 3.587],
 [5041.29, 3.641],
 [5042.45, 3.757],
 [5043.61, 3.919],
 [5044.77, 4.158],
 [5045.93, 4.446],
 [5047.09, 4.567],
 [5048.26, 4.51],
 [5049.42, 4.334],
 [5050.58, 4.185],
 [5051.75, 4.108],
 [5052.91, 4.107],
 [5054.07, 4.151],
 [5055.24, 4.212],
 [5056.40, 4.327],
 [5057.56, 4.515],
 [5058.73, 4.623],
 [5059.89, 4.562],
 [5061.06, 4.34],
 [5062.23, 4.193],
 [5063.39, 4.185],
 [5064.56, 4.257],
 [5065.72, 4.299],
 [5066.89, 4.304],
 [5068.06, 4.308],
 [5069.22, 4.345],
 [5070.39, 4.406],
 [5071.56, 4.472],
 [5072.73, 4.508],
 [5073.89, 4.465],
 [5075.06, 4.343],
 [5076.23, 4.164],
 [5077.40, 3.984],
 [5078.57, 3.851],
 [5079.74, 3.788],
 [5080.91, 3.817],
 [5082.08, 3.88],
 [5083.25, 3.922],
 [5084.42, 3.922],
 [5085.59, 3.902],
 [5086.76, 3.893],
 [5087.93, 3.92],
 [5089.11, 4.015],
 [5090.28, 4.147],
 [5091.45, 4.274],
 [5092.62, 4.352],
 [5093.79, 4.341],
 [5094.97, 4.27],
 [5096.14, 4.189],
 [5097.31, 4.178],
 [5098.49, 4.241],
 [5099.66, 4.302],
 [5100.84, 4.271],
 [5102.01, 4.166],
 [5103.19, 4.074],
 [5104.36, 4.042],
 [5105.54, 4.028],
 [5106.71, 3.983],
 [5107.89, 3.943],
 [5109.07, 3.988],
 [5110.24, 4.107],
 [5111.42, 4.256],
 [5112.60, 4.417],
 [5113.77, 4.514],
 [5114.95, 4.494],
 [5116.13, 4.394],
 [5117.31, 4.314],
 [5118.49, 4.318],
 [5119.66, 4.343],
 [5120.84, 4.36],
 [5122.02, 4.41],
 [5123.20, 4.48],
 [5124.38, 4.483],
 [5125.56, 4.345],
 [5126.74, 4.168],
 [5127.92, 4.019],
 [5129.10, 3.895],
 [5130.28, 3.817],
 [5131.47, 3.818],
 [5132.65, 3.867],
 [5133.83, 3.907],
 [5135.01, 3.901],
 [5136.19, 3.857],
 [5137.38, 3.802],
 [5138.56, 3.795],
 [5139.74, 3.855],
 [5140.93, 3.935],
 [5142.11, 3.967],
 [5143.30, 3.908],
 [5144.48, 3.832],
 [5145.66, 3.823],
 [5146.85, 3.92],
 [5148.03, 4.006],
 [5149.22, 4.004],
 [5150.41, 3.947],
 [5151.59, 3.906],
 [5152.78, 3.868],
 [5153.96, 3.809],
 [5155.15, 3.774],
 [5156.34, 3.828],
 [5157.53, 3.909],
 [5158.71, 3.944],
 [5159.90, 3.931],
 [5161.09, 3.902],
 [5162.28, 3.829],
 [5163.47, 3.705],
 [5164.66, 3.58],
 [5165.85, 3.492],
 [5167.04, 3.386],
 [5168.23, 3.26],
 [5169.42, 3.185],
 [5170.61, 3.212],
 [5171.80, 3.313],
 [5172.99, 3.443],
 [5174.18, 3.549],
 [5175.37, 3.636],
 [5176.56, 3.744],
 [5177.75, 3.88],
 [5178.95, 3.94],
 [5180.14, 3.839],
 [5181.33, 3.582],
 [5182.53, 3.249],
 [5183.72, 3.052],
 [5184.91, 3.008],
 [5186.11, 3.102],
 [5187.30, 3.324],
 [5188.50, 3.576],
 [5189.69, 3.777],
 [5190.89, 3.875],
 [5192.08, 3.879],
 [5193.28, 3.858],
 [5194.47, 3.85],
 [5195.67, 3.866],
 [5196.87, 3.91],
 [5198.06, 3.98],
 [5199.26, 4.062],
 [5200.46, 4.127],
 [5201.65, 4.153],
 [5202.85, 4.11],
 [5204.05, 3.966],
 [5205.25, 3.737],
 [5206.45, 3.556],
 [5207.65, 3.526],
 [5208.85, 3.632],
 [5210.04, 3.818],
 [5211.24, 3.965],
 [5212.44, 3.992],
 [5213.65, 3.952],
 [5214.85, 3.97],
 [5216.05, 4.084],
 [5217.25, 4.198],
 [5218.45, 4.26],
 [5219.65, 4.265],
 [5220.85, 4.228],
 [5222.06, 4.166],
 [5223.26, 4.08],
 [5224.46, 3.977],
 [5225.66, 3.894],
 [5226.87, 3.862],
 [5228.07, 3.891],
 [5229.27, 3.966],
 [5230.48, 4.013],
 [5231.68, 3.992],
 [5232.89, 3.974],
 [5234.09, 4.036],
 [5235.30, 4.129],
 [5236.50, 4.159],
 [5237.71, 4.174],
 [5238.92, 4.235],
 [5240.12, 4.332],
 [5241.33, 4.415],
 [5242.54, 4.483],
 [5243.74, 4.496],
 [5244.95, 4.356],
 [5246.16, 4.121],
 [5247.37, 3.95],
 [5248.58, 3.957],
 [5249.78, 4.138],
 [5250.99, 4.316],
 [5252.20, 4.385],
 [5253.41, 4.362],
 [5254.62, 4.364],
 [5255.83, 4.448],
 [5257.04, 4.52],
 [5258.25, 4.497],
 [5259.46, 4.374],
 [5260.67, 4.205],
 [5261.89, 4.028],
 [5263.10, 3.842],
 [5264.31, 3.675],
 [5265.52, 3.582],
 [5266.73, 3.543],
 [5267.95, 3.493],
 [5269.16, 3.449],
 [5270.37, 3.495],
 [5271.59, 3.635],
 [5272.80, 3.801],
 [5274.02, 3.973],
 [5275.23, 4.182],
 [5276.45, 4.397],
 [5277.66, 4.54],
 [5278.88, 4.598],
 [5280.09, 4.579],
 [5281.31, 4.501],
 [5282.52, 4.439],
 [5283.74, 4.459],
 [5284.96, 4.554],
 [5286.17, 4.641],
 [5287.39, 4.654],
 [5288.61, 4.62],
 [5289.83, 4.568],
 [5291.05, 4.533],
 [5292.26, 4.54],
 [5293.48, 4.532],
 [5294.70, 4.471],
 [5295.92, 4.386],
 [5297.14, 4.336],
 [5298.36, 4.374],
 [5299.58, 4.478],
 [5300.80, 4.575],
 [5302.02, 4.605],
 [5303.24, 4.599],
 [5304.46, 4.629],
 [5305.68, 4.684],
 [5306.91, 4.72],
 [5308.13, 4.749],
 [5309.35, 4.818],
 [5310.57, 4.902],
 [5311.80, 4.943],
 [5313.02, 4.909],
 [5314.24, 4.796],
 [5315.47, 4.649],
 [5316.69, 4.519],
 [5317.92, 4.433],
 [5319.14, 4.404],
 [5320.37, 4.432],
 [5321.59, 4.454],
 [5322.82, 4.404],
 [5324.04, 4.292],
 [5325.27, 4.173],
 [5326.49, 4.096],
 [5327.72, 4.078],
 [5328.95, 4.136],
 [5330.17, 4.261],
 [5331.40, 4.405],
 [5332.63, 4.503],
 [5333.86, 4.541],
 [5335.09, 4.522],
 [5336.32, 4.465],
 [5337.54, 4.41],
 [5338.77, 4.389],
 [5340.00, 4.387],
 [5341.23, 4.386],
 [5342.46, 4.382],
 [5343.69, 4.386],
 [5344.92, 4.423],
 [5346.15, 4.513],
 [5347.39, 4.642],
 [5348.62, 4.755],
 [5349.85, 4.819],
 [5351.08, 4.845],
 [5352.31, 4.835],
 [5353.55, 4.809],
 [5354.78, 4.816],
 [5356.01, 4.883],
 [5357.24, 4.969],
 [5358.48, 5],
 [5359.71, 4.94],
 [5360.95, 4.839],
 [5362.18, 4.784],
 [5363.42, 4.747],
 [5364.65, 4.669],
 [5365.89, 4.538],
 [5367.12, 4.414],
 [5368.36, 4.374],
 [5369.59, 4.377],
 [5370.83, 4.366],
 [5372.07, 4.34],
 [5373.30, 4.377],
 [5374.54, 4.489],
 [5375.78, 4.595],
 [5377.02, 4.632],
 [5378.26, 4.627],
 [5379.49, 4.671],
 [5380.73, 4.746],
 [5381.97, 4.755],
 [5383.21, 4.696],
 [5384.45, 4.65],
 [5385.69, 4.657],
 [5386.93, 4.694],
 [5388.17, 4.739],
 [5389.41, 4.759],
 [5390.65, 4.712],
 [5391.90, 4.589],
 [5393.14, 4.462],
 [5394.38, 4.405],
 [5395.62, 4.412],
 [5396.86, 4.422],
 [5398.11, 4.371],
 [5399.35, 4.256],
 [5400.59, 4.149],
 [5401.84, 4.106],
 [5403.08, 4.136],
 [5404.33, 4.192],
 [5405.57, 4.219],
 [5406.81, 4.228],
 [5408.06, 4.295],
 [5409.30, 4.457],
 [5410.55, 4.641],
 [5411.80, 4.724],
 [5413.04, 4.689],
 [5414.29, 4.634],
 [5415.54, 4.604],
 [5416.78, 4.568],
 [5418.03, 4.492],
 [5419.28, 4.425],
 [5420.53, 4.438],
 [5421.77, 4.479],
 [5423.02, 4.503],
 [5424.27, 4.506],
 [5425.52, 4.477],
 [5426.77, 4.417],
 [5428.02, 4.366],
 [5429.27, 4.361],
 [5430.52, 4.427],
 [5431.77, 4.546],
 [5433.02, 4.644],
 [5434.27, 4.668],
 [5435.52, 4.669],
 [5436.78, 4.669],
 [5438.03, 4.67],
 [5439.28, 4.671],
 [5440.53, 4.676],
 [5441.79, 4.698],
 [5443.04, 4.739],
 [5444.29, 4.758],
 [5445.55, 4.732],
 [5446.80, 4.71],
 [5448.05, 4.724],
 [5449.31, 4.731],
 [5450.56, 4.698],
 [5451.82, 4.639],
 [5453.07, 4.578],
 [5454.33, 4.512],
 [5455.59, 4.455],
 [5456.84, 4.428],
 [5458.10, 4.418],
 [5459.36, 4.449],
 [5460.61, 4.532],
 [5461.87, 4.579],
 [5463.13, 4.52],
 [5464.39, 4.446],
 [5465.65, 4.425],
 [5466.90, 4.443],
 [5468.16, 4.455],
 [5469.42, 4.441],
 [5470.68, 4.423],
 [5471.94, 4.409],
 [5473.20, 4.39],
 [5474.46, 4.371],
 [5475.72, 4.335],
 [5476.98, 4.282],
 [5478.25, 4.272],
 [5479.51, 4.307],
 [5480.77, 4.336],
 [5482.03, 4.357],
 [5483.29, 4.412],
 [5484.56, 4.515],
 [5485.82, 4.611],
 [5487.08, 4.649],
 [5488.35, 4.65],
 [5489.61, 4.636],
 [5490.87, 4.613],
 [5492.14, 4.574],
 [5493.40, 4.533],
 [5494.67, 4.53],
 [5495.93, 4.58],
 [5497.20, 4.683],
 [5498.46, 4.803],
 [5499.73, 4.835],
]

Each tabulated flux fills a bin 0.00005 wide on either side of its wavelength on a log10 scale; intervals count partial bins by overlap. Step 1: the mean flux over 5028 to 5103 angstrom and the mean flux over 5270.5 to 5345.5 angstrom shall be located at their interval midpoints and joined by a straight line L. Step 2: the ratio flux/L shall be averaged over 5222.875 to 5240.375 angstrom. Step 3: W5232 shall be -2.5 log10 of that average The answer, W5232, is 0.09 mag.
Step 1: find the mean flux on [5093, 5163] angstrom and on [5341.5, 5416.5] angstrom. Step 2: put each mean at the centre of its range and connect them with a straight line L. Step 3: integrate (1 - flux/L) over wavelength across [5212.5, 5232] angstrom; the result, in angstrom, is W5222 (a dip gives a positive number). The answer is 0.9 angstrom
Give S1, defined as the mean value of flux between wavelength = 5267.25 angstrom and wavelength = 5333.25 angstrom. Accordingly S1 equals 4.41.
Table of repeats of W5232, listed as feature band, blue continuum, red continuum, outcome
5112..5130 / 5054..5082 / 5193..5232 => -0.04 mag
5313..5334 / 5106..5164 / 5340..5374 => 0.03 mag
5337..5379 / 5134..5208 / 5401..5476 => -0.08 mag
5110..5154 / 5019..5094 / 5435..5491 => 0.04 mag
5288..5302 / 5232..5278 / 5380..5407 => -0.07 mag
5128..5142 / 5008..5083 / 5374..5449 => 0.11 mag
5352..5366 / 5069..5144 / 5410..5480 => -0.09 mag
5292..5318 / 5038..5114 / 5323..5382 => -0.03 mag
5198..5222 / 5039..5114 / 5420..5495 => 0.08 mag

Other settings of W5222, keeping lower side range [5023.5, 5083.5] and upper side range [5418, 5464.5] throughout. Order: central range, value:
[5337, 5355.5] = -0.45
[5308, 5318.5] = -0.70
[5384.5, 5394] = -0.28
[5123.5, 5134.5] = 0.61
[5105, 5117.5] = 0.15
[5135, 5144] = 0.88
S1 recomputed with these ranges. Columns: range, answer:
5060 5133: 4.18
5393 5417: 4.4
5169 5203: 3.66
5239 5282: 4.15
